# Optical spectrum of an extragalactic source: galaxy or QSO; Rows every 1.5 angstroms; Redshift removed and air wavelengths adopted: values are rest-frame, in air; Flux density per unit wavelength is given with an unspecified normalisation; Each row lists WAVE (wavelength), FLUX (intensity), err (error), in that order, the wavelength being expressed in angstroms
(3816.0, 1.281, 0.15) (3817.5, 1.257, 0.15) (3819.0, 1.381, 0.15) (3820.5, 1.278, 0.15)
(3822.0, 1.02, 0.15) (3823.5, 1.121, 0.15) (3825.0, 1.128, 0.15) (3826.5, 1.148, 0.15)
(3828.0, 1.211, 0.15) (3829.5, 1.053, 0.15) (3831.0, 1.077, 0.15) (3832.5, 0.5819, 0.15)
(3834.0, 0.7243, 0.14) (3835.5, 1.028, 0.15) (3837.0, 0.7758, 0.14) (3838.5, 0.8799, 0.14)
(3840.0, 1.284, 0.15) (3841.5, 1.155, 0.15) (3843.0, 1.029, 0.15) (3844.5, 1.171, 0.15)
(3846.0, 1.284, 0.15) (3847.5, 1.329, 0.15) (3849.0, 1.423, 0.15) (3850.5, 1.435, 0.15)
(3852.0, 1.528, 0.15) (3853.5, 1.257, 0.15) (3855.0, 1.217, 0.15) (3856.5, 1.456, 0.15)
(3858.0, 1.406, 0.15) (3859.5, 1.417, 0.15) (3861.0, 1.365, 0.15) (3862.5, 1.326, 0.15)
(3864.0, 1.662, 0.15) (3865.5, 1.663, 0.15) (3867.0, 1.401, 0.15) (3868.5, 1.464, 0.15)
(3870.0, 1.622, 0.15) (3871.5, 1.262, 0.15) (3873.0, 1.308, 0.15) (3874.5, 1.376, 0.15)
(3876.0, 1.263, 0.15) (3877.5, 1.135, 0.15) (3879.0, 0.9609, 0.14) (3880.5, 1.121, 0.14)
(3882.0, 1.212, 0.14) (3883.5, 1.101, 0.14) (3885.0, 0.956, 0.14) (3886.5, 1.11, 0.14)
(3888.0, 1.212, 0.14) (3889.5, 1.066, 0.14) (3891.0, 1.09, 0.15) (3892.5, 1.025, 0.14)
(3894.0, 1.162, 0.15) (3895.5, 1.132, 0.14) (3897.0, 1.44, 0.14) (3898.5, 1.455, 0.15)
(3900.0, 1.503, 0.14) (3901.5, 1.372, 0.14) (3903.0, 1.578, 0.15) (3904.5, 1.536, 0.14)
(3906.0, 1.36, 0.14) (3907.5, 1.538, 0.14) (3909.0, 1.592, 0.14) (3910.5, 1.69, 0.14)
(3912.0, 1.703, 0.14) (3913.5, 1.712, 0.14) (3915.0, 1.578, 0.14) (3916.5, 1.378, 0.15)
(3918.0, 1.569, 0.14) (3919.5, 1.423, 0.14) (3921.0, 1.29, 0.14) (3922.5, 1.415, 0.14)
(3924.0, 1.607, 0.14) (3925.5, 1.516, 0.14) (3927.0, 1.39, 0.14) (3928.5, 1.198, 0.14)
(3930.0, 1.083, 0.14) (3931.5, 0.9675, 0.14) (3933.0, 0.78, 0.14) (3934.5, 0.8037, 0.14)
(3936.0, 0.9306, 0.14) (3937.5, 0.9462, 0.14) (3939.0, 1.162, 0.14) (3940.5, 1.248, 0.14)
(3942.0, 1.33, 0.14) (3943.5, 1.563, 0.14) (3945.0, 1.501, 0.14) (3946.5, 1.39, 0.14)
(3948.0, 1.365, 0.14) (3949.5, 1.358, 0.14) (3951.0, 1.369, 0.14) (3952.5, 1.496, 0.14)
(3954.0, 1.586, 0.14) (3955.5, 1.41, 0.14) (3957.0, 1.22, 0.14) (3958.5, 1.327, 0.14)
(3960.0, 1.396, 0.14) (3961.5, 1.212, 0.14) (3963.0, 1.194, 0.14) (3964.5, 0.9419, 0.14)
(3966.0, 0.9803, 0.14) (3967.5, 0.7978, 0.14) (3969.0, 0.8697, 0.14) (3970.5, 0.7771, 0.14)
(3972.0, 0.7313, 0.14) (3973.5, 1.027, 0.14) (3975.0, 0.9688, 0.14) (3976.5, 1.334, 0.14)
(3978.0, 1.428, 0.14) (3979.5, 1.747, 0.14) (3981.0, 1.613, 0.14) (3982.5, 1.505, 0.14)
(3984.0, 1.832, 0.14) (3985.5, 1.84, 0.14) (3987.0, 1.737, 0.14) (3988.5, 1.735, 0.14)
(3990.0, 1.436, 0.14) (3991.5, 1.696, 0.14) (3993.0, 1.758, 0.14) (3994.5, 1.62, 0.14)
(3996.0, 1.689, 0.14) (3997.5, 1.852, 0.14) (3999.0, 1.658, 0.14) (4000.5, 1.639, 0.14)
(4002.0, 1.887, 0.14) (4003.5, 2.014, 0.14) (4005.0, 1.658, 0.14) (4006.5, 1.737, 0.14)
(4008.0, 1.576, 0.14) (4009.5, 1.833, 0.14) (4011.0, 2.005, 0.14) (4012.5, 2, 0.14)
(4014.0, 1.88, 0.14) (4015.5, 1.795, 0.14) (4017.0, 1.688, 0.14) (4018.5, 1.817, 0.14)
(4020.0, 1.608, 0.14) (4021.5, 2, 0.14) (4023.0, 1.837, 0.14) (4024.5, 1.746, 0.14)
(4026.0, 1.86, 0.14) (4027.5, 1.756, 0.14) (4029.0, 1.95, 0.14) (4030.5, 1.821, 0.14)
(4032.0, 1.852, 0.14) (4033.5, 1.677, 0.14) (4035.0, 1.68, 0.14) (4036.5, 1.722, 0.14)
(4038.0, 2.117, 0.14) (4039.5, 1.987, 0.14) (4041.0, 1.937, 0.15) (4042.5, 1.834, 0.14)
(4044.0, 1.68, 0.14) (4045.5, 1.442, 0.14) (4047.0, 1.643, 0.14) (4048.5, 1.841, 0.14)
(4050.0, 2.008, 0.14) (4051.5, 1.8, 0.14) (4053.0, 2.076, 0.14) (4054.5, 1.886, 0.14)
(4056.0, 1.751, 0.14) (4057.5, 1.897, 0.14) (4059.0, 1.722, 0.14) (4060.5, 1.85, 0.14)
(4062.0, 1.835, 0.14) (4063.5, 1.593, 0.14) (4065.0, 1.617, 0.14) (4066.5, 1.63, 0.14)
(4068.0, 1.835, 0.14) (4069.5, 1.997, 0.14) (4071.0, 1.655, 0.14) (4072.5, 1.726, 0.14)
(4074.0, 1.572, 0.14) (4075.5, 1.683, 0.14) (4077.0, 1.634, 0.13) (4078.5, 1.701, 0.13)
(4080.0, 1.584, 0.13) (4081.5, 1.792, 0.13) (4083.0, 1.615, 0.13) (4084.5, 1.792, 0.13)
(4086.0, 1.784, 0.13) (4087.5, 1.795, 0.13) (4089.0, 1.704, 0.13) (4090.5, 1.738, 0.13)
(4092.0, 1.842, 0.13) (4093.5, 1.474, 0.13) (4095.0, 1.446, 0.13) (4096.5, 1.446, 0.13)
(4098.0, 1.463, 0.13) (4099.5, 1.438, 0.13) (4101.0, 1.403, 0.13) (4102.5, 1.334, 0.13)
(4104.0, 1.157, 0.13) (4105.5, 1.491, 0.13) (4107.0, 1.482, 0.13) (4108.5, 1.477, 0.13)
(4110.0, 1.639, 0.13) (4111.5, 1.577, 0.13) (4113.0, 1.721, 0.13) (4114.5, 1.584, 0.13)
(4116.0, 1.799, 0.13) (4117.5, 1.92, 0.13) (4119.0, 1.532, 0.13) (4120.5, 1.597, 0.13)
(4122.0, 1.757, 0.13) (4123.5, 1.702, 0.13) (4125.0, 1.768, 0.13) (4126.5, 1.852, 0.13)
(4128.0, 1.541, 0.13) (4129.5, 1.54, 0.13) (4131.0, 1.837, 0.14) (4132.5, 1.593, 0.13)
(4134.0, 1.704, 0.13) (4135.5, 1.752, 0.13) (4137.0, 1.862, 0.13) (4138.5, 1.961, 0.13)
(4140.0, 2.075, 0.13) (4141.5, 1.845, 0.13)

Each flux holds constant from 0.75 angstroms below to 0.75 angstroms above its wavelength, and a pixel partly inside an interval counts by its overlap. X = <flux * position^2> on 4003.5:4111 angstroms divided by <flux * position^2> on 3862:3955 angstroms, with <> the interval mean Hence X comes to 1.40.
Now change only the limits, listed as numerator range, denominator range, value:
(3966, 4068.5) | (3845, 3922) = 1.32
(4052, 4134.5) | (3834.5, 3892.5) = 1.49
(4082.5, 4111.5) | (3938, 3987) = 1.27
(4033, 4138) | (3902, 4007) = 1.29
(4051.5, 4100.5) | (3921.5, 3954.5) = 1.44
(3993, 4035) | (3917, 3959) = 1.44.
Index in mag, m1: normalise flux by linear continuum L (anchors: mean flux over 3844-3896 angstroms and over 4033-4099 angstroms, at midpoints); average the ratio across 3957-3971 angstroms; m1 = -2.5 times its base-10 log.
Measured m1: 0.37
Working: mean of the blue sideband 1.28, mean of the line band 1.07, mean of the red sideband 1.74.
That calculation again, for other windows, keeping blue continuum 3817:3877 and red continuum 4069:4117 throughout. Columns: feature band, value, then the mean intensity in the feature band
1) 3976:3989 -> -0.14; 1.65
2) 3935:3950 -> 0.10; 1.27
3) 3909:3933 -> -0.05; 1.42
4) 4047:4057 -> -0.21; 1.87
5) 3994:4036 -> -0.20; 1.79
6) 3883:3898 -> 0.15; 1.14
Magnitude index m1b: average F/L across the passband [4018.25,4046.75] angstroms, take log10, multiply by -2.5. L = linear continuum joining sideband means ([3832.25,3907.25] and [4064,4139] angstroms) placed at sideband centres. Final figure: -0.18 mag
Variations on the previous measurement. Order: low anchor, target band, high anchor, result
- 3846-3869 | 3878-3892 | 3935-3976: 0.23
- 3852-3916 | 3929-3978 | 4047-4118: 0.25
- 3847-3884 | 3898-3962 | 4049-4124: 0.06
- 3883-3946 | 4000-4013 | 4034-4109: -0.18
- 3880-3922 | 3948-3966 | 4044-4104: 0.12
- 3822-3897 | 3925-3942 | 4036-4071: 0.29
